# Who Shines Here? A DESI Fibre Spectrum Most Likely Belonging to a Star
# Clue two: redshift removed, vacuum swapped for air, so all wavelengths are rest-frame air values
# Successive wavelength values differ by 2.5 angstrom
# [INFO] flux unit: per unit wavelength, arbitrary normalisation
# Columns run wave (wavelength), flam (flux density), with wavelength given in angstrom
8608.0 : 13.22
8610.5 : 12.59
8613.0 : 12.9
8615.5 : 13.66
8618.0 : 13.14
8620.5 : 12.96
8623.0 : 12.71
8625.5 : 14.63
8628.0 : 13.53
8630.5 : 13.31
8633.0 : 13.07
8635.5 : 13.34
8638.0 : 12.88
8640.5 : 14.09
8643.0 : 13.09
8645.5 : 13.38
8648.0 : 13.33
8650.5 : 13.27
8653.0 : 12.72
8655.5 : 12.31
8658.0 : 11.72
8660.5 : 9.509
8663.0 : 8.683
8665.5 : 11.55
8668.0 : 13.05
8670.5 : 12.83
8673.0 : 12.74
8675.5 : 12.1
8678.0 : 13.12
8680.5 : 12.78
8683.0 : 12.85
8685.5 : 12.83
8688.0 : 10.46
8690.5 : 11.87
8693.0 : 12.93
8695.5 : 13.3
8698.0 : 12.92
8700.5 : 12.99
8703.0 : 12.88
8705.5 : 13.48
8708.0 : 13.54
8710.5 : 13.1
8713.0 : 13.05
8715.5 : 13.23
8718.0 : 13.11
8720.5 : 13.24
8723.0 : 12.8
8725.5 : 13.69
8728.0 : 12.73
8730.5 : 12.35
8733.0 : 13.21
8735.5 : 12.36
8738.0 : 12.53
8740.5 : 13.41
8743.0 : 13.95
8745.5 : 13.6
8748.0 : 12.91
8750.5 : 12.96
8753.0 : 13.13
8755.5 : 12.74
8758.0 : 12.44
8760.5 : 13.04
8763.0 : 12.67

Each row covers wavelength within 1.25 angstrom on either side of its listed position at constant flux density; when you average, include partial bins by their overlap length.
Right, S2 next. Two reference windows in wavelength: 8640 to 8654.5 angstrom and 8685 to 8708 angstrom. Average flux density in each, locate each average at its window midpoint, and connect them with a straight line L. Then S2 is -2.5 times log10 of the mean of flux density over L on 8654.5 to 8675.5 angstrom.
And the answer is 0.130 mag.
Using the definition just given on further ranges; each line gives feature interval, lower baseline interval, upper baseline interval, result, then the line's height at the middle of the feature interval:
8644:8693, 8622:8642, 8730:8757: 0.10 mag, 13.3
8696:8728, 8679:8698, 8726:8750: -0.04 mag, 12.7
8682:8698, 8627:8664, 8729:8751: 0.03 mag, 12.8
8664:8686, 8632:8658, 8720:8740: 0.03 mag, 13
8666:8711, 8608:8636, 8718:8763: 0.03 mag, 13.1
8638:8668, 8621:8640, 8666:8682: 0.07 mag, 13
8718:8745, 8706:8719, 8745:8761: 0.00 mag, 13.1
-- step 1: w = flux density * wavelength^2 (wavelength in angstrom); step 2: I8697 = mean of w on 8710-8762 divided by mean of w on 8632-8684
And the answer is 1.06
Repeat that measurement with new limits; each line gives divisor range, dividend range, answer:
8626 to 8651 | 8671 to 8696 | 0.94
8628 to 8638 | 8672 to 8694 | 0.95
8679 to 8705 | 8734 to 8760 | 1.04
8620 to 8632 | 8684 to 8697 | 0.93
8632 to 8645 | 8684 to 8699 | 0.94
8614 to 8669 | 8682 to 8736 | 1.03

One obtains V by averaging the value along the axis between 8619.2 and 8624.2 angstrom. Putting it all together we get 12.8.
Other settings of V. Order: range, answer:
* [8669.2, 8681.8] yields 12.7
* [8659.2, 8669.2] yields 10.7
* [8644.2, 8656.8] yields 13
